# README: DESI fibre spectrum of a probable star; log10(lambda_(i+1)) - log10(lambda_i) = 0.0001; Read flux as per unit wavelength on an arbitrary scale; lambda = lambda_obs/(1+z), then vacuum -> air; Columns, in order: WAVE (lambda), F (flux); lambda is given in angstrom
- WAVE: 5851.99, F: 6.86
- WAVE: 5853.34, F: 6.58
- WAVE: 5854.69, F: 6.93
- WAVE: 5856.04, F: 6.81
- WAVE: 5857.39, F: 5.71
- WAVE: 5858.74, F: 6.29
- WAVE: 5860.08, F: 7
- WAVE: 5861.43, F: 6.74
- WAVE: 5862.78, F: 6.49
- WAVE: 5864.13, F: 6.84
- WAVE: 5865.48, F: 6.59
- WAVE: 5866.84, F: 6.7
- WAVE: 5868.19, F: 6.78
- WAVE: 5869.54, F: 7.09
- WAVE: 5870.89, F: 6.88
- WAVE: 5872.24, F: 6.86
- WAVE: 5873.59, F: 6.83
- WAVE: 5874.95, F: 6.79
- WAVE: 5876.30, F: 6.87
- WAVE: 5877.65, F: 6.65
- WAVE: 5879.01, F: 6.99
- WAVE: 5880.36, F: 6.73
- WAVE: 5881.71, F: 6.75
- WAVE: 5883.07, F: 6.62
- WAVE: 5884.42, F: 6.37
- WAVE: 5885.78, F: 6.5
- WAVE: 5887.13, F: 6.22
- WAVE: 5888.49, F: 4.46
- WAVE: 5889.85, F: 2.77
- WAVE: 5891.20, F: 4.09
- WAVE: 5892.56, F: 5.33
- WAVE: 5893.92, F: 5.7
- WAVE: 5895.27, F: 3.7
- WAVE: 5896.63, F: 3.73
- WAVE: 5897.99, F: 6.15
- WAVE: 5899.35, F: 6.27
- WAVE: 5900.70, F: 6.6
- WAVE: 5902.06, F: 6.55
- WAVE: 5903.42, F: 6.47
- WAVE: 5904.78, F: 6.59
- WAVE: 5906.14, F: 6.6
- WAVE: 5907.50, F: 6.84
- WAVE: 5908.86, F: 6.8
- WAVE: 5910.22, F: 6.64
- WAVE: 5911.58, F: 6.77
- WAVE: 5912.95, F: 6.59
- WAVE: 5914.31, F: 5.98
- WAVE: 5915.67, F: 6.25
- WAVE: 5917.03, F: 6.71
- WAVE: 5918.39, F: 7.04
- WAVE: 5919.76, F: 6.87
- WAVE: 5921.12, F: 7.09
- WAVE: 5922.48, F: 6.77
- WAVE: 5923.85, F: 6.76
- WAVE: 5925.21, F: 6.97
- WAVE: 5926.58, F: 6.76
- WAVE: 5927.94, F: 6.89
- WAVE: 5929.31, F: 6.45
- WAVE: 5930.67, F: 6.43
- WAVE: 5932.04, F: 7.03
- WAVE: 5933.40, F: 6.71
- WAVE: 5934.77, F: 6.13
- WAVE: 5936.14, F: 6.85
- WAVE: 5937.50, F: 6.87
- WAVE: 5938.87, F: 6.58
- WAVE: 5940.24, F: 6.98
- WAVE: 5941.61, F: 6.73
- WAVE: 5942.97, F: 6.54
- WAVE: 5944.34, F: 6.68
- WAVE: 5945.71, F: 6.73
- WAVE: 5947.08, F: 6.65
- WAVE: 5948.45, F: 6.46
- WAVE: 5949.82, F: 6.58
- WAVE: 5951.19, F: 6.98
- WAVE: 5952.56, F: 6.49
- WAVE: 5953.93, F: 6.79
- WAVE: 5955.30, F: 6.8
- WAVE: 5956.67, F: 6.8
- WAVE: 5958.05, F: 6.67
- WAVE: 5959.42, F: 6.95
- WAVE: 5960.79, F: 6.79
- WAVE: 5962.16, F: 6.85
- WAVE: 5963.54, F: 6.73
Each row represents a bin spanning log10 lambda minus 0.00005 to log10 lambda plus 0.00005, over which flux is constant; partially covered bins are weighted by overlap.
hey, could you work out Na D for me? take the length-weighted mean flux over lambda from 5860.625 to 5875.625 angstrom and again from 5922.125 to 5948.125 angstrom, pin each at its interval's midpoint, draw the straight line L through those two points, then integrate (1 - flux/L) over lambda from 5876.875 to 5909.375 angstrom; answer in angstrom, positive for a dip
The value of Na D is 4.1 angstrom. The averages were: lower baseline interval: 6.78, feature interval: 5.89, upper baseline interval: 6.71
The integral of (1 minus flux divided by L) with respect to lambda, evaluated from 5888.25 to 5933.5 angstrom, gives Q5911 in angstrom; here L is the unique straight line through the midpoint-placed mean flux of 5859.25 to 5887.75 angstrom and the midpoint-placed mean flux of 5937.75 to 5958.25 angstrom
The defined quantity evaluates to 3.67 angstrom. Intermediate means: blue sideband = 6.73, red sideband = 6.7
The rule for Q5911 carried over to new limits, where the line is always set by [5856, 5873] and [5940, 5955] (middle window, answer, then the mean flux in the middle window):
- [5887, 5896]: 2.9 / 4.51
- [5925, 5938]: 0.0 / 6.7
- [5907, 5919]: 0.1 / 6.62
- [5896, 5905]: 0.9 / 6.04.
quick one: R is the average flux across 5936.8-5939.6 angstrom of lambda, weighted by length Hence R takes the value 6.73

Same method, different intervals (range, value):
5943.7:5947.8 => 6.68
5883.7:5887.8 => 6.37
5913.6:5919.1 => 6.5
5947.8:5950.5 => 6.52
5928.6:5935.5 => 6.55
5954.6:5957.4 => 6.78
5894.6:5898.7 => 4.53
